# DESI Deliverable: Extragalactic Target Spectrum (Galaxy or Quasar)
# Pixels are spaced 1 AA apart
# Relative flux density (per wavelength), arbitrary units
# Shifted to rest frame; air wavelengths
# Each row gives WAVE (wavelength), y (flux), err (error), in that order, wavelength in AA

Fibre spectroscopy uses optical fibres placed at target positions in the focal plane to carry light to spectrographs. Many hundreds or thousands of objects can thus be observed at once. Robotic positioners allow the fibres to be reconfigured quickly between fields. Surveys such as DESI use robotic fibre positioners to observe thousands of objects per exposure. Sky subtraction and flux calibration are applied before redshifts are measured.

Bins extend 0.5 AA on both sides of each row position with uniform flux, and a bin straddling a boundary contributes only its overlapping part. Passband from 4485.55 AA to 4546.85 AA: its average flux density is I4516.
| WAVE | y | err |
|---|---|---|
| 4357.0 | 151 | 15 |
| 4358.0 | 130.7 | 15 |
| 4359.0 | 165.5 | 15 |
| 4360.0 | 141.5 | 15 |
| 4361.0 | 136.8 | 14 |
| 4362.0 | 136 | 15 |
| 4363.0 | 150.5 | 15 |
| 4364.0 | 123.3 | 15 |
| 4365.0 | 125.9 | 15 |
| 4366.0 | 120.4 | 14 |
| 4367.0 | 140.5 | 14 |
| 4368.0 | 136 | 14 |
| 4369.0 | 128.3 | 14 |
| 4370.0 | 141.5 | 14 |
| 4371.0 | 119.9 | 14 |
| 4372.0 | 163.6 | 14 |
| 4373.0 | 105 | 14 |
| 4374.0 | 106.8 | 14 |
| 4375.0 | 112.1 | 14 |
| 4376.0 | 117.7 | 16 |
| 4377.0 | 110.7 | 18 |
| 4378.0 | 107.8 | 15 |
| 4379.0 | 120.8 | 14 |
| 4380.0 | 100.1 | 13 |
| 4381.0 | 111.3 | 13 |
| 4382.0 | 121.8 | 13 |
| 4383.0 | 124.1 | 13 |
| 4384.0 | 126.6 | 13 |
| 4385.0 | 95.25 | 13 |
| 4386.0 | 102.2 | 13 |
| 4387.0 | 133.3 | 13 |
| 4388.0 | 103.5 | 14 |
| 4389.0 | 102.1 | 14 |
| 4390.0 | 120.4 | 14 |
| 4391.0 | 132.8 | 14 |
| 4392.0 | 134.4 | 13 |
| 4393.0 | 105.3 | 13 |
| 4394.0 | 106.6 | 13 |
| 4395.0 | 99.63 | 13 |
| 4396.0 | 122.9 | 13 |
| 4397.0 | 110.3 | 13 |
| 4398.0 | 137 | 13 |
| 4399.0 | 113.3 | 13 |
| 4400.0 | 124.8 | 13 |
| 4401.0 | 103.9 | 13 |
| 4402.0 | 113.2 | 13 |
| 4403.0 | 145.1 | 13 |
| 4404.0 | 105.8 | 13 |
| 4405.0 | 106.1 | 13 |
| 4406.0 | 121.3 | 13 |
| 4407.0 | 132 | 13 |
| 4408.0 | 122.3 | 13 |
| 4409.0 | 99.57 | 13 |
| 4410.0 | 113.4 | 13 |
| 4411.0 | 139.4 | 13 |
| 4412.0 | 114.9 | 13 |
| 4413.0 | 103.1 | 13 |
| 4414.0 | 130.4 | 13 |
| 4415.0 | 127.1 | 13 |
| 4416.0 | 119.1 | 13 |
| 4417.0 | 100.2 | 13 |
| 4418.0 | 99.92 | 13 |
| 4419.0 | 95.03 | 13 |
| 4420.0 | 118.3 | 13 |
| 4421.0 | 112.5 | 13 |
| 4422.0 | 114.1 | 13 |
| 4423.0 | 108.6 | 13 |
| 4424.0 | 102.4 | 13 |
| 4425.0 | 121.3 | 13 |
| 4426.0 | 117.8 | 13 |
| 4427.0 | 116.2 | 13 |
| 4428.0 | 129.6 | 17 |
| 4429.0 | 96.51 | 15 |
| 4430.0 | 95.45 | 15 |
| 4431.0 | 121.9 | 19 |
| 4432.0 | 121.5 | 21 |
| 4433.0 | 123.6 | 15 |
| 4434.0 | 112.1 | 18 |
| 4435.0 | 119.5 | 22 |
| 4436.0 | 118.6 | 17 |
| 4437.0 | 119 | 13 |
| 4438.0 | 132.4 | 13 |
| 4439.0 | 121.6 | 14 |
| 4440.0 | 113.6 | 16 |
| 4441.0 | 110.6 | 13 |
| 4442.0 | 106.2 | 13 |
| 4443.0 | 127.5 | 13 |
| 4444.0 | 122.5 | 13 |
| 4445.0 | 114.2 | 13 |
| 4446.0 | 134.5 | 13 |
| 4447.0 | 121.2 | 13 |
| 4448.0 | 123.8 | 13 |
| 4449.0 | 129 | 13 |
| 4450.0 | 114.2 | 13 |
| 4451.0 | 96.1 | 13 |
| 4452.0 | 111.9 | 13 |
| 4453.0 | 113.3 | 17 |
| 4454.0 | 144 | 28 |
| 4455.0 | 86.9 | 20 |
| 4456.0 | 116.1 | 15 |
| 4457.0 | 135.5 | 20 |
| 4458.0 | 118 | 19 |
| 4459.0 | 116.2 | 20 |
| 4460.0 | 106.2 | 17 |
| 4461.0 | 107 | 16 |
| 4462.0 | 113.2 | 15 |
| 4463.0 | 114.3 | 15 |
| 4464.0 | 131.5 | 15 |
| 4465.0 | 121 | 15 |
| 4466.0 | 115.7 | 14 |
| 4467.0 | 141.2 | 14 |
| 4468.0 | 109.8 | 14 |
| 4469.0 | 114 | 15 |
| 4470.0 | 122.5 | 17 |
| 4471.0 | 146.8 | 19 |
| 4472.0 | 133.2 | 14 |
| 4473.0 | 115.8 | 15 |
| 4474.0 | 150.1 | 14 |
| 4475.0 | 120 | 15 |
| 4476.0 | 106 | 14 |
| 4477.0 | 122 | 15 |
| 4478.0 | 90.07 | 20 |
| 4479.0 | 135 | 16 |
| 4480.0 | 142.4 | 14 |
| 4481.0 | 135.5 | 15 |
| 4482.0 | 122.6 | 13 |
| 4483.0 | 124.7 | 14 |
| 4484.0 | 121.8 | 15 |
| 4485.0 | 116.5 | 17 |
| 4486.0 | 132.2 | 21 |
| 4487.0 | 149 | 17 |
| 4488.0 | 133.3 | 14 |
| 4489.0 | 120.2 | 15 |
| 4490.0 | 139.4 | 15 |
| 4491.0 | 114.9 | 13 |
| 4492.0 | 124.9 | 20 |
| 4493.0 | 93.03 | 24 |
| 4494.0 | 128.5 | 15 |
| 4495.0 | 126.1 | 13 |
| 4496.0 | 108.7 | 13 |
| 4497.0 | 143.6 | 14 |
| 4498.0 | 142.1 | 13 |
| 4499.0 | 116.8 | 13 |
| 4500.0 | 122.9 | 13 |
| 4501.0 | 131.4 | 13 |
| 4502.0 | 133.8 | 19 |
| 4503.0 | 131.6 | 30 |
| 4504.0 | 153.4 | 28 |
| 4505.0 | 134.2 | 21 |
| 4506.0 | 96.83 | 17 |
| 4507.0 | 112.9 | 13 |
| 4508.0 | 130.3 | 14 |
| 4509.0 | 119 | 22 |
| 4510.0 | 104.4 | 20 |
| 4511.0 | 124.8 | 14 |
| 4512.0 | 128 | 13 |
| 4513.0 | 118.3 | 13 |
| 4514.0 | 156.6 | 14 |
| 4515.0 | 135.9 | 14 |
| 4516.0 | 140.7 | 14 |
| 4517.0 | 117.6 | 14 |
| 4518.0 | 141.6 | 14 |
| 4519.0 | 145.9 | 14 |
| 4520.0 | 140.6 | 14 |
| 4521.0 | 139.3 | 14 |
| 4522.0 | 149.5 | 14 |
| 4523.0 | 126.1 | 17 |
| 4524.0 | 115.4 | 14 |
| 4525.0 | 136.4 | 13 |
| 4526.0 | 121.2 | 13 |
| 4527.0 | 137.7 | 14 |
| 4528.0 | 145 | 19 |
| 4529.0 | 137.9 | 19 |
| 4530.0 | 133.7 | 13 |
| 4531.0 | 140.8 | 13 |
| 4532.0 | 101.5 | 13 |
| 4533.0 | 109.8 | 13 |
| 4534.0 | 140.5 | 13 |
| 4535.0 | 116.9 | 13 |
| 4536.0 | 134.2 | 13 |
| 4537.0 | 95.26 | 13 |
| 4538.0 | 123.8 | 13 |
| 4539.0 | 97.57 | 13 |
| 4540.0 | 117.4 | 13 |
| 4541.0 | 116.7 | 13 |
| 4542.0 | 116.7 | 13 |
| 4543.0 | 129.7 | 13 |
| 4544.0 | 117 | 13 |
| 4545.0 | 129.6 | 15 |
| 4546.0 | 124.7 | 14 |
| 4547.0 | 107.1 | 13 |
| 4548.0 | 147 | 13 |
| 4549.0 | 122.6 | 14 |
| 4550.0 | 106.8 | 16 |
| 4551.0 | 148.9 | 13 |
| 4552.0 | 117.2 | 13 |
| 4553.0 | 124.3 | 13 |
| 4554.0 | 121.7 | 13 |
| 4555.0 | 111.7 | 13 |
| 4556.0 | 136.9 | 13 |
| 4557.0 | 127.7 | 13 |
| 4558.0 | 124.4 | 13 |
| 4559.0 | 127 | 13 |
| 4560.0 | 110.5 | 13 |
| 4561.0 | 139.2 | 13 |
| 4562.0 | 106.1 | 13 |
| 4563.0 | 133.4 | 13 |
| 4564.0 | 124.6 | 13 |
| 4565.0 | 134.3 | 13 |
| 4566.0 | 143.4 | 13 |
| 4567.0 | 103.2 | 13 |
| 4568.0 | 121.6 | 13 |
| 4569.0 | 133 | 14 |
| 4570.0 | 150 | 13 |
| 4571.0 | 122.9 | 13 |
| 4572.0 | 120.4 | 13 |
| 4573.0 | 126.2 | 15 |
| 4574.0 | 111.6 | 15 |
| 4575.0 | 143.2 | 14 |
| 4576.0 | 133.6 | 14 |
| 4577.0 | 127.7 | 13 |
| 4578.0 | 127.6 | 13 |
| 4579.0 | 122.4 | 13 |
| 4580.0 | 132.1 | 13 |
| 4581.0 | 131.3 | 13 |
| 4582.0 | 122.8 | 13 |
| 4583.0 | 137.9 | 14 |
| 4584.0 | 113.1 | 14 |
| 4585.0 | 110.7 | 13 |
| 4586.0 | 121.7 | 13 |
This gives 127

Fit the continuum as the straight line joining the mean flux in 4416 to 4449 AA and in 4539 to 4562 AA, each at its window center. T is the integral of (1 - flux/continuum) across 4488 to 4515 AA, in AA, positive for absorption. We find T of -1.3 AA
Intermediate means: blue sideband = 116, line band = 126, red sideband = 123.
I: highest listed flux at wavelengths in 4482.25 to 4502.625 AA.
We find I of 149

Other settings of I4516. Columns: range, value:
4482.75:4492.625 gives 127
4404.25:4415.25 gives 119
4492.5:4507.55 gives 125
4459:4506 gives 125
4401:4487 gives 119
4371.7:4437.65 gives 116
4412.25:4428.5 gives 114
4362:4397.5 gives 120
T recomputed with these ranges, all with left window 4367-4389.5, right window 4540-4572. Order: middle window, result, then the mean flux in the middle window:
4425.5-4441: 0.4 AA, 117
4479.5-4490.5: -0.8 AA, 131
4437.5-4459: 0.4 AA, 119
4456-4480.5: 0.0 AA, 122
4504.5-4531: -1.5 AA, 131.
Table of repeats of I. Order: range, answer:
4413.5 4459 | 144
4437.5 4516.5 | 156.6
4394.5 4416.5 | 145.1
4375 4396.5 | 134.4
